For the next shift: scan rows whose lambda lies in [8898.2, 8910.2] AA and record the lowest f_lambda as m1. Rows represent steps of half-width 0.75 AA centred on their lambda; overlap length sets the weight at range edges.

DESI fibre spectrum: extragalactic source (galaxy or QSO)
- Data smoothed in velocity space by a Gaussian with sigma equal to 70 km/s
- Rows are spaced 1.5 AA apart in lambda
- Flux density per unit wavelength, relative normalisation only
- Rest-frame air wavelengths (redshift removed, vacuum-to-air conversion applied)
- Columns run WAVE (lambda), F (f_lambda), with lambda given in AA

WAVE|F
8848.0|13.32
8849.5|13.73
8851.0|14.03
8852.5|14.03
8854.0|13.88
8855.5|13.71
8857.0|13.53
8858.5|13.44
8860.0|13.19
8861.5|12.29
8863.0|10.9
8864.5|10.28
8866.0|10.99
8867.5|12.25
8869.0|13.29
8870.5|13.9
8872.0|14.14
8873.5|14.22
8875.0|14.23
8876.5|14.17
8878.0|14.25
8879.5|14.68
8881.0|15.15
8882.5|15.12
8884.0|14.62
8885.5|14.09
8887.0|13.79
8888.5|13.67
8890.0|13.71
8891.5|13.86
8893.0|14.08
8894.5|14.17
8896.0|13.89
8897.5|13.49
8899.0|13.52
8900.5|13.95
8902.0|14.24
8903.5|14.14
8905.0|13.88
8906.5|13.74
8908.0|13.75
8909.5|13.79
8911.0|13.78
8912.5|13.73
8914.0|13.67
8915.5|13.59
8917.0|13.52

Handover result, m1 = 13.52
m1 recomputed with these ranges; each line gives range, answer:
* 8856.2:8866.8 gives 10.28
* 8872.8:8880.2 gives 14.17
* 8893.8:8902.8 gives 13.49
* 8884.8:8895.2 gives 13.67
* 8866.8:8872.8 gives 12.25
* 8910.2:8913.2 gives 13.73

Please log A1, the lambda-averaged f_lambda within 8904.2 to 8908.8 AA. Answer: 13.8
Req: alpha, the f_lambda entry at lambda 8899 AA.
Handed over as 13.52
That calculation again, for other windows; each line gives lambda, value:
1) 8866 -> 10.99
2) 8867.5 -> 12.25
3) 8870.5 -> 13.9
